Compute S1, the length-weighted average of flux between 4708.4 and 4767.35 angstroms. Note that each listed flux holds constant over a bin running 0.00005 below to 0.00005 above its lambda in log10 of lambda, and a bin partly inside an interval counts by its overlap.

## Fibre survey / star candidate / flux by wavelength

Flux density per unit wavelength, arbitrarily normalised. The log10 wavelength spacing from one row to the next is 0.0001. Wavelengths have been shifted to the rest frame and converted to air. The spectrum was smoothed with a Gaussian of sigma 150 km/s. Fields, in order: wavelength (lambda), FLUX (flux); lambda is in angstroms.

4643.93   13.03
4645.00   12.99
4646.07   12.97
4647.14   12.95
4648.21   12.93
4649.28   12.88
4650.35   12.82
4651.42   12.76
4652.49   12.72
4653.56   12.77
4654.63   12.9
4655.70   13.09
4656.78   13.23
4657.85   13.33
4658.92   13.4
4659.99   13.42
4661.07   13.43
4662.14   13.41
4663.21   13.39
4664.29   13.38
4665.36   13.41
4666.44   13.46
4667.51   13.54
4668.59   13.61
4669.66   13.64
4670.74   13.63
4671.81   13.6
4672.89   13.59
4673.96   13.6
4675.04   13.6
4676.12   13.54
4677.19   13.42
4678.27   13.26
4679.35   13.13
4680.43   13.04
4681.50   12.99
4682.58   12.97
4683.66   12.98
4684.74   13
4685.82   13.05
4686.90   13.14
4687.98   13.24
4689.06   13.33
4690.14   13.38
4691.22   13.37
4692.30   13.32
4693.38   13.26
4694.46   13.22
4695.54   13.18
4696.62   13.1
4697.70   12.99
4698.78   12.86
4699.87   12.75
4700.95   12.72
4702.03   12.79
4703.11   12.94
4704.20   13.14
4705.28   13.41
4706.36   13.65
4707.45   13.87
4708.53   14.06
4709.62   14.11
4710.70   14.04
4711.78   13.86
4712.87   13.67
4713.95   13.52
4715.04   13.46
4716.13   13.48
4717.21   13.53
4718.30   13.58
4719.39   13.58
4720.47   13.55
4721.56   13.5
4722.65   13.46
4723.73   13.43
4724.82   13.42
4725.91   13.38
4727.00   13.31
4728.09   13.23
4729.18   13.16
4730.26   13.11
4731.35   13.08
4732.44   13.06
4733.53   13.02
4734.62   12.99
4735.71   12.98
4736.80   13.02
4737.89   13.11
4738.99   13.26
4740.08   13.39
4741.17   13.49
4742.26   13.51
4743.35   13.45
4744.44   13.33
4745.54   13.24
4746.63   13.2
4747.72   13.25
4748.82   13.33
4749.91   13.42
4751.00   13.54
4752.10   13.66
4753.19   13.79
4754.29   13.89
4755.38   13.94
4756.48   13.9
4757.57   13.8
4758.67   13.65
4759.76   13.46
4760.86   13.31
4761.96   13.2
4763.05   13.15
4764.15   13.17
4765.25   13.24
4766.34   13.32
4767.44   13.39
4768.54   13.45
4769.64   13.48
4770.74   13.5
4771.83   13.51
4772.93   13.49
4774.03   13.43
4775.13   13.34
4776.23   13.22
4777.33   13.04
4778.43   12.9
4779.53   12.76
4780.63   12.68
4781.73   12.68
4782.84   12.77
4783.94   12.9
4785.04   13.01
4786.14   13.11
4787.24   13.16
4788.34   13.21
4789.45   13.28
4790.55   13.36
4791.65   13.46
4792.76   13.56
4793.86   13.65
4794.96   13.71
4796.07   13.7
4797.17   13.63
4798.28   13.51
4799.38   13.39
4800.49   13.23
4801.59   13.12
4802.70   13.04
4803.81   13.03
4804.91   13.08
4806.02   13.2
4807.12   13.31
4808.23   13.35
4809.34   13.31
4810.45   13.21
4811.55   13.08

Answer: 13.4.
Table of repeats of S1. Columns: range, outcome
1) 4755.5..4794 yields 13.3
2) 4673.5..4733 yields 13.3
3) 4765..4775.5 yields 13.4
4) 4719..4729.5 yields 13.4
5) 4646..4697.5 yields 13.2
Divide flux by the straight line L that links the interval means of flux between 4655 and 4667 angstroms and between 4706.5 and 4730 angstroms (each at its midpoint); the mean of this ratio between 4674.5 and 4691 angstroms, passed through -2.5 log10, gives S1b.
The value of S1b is 0.02 mag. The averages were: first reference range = 13.4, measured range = 13.2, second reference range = 13.6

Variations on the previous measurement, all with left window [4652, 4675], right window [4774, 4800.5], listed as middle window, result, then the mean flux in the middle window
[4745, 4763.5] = -0.02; 13.5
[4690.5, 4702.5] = 0.02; 13.1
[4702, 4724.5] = -0.02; 13.6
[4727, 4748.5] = 0.01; 13.2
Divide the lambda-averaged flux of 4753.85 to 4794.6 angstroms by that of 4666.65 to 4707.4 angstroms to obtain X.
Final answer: 1.00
